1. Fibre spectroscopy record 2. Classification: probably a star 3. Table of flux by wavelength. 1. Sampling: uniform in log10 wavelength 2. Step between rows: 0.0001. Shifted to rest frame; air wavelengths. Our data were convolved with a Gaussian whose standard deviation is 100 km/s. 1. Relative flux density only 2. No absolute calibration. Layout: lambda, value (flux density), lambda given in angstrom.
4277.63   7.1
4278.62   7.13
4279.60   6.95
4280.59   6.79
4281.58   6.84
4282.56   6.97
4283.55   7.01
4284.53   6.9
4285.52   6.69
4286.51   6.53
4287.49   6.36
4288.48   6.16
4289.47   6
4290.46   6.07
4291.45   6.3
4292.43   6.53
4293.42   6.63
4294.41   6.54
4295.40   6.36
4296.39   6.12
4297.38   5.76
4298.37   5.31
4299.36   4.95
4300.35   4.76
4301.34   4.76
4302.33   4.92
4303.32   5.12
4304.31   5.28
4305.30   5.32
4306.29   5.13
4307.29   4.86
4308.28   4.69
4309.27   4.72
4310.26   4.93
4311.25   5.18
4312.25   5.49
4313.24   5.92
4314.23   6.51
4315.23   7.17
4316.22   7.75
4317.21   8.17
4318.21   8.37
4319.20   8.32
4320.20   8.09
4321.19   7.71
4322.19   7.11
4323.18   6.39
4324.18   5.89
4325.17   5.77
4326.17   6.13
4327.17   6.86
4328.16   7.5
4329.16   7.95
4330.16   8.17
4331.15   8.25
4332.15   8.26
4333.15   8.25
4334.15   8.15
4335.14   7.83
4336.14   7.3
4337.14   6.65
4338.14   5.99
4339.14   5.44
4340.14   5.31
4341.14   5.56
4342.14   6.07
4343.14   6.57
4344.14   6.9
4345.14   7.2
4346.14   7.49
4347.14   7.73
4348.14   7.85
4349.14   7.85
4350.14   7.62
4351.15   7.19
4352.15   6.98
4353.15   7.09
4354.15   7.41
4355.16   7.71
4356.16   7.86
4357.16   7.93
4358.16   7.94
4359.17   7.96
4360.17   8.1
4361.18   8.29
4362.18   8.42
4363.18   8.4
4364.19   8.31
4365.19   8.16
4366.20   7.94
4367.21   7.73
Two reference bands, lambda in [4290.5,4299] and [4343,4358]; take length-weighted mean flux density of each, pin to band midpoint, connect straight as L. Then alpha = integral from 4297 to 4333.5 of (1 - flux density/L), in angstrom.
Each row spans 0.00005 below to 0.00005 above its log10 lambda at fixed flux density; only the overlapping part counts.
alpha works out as 1.7 angstrom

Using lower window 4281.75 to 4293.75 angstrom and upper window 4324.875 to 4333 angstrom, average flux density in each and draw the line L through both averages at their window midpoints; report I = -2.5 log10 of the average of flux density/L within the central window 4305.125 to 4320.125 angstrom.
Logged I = 0.14 mag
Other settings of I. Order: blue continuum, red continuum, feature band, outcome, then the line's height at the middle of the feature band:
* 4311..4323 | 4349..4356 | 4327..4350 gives 0.02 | 7.31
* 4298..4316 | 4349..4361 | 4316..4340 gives -0.16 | 6.34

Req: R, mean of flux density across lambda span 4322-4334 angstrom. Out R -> 7.24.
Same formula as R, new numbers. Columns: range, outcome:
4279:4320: 6.14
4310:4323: 7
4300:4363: 6.84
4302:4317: 5.59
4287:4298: 6.24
